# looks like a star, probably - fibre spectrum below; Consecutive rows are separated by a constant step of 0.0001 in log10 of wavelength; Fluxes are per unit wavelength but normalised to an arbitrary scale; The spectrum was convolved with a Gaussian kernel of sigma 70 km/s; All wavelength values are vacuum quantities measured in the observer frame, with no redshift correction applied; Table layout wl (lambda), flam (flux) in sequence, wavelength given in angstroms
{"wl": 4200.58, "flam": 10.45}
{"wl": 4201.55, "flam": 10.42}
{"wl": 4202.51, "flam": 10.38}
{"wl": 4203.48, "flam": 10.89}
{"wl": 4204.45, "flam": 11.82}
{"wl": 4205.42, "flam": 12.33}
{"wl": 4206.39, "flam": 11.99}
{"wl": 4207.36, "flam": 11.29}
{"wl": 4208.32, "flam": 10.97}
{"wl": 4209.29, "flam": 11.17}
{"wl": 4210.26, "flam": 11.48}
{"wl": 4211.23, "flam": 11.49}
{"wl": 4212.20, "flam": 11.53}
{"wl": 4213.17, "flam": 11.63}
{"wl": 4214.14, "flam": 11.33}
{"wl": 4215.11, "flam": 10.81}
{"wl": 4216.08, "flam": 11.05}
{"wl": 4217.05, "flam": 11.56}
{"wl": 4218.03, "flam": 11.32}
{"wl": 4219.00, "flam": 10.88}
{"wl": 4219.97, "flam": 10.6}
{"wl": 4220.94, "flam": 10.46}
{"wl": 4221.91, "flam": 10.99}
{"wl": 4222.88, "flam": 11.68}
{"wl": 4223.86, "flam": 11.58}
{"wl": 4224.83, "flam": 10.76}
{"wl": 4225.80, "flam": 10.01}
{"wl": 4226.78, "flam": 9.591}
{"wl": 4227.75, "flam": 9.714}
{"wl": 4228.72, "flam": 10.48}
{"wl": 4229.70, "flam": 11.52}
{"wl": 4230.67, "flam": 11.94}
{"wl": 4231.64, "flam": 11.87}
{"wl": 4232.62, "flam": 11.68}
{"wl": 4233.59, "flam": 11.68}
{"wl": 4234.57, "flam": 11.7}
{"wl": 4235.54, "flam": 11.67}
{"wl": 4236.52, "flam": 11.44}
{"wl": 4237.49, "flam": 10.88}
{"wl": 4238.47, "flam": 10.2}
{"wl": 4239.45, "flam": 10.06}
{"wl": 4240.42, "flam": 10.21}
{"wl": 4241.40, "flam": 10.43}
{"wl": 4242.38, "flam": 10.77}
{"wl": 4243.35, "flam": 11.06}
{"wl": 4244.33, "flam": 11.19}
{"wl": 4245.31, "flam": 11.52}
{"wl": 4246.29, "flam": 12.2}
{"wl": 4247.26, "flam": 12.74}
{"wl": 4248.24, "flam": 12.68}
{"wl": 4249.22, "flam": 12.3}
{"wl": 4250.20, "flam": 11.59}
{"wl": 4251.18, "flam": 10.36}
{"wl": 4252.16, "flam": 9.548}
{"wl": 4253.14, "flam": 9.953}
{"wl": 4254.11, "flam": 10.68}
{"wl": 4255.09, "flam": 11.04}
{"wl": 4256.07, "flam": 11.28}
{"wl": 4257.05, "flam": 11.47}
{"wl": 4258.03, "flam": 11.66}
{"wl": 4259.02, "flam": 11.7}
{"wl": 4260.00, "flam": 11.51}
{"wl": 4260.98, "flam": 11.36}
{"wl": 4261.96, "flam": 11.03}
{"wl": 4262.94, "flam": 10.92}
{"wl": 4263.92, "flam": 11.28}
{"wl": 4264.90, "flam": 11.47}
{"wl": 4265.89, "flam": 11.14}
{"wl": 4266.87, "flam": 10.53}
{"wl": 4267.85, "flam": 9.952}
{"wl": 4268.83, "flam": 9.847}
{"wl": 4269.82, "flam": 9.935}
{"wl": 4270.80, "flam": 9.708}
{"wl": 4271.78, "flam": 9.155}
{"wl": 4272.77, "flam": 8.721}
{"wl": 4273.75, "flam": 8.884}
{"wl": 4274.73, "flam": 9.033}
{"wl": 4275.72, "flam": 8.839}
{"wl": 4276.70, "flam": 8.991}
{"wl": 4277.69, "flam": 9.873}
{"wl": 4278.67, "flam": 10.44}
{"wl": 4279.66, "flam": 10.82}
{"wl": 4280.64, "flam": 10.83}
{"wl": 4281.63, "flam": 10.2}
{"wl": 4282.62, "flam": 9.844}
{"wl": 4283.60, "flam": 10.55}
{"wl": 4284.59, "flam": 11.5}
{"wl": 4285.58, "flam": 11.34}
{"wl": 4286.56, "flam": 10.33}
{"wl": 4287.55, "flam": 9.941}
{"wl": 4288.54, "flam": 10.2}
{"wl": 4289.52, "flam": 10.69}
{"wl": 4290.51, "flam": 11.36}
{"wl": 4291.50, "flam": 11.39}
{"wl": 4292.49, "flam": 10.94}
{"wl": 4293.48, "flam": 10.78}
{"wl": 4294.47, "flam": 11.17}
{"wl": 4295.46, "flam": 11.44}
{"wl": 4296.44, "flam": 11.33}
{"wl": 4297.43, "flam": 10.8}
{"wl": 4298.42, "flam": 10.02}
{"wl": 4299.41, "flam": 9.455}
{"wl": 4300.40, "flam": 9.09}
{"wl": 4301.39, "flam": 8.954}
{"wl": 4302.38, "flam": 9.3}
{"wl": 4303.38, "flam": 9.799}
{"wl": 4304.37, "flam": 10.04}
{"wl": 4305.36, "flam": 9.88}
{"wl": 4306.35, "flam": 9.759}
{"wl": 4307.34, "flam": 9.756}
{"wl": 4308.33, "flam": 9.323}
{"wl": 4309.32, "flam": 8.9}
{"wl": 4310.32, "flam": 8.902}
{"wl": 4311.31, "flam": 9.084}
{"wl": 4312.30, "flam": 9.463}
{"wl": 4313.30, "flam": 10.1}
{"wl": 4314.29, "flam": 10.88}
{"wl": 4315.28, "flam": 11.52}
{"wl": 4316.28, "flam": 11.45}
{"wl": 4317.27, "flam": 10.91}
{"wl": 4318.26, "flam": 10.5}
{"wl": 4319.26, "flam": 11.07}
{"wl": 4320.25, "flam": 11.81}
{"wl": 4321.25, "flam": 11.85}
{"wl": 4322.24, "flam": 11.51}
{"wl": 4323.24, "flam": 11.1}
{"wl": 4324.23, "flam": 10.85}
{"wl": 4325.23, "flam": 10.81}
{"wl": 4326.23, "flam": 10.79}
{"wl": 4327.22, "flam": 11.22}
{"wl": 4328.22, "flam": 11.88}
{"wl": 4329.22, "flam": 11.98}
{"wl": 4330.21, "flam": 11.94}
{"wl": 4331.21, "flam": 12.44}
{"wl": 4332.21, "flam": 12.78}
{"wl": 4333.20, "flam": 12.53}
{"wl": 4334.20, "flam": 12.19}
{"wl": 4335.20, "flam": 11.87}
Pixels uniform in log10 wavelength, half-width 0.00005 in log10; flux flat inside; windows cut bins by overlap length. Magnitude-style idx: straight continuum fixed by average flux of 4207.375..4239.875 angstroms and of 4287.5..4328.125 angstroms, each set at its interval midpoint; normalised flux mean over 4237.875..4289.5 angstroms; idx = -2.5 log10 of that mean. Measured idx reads 0.02 mag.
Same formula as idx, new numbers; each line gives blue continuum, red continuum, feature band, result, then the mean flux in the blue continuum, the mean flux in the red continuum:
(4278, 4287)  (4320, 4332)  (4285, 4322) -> 0.07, 10.6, 11.5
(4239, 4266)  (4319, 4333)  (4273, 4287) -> 0.13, 11.2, 11.6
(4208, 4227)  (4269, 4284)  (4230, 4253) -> -0.08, 11.1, 9.72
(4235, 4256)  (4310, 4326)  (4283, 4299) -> 0.00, 11.1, 10.8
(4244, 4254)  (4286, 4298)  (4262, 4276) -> 0.12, 11.4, 10.9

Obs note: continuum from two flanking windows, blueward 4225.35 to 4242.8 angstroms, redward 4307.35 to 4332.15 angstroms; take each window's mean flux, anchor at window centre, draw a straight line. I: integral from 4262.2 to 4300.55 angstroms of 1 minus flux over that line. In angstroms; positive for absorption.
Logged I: 1.85 angstroms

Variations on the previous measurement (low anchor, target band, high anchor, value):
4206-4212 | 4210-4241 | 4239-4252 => 0.81 angstroms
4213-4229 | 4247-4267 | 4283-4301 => -0.91 angstroms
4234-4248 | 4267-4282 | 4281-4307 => 1.37 angstroms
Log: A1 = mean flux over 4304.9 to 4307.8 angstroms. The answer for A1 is 9.81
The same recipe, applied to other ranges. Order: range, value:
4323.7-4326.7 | 10.8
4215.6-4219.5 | 11.2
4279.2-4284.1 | 10.4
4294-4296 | 11.4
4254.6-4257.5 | 11.3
